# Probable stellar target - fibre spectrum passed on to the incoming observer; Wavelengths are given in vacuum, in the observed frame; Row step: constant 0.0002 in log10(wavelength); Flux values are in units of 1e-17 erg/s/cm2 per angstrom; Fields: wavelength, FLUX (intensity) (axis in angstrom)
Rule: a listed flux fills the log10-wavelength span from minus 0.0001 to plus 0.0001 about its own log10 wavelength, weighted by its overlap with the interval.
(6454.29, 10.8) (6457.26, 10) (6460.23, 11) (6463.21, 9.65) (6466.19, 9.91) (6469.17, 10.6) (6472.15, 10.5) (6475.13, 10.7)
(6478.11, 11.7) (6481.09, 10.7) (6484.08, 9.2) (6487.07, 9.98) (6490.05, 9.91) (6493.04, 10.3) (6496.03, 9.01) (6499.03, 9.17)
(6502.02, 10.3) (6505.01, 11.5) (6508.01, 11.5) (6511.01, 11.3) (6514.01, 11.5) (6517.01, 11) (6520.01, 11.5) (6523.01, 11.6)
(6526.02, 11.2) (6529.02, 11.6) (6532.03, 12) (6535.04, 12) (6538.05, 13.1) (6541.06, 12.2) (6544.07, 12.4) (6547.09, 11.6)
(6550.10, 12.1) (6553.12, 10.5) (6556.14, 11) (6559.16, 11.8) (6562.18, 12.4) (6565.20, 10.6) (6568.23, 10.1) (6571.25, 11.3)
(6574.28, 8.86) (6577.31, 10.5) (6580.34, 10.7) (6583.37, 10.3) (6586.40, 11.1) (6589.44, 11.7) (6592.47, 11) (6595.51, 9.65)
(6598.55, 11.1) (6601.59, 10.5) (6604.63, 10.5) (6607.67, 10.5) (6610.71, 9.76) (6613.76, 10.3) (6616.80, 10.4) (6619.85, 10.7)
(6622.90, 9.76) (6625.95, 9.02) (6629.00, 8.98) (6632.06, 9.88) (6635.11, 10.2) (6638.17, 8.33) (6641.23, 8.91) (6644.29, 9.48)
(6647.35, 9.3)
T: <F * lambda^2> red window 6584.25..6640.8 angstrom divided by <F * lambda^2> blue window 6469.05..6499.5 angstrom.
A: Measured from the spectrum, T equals 1.04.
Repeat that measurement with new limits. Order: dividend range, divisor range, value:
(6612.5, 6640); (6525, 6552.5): 0.83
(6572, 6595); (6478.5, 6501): 1.10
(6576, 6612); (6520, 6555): 0.91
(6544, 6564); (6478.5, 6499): 1.20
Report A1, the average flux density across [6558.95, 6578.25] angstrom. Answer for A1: 10.7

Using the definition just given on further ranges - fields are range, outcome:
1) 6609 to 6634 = 9.86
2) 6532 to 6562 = 11.9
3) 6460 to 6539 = 10.8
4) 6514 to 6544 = 11.8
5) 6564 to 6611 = 10.5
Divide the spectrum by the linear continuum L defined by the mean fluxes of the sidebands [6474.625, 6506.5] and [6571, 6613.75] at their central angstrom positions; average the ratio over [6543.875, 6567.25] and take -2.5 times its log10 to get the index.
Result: -0.11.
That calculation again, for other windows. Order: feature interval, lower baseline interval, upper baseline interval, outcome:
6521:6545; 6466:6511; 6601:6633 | -0.171 mag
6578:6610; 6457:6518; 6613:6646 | -0.090 mag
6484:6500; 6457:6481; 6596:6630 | 0.091 mag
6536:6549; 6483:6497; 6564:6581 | -0.215 mag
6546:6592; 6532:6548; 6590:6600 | 0.045 mag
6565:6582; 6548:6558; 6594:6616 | 0.058 mag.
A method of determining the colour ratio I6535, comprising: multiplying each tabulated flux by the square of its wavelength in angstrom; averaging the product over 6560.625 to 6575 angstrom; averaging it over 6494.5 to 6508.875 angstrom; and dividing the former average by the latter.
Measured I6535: 1.1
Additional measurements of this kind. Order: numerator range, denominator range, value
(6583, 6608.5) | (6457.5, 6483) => 1.06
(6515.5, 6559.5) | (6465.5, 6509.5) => 1.15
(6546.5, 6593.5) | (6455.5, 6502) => 1.11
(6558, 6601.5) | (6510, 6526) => 0.97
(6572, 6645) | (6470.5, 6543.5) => 0.95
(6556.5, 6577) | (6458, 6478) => 1.07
